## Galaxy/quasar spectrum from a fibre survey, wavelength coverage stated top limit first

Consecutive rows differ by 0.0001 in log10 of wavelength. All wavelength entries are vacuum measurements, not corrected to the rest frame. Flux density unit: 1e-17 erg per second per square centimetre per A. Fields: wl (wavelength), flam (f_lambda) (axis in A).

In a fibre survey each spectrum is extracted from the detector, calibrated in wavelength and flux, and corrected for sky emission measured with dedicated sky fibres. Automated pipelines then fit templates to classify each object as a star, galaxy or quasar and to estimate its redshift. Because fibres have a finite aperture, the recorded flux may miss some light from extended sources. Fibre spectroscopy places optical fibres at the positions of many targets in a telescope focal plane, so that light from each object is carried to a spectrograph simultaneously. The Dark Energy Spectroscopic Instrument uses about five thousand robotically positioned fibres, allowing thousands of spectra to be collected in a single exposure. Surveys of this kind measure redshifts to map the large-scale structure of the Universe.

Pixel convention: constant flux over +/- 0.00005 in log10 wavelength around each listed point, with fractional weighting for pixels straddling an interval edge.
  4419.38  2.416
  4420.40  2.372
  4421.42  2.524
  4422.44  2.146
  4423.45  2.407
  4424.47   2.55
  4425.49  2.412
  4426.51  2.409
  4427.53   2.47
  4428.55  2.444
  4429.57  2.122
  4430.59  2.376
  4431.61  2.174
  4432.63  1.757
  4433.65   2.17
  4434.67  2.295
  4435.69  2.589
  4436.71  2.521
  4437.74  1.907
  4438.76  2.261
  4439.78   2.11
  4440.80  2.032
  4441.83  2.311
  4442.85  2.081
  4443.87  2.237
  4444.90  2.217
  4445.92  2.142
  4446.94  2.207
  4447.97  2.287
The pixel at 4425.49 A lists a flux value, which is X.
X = 2.412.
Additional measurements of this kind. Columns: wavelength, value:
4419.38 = 2.416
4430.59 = 2.376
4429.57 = 2.122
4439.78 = 2.11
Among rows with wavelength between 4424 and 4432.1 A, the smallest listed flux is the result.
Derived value 2.122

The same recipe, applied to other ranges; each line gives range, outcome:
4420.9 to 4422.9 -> 2.146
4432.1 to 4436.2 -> 1.757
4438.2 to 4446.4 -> 2.032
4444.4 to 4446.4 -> 2.142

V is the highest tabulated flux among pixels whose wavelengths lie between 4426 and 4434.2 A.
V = 2.47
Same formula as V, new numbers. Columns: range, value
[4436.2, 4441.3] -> 2.521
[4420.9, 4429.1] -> 2.55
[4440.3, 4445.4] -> 2.311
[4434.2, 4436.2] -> 2.589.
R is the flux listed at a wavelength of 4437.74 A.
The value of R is 1.907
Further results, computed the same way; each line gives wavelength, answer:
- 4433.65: 2.17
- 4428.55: 2.444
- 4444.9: 2.217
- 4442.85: 2.081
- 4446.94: 2.207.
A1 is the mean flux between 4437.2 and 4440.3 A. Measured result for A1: 2.09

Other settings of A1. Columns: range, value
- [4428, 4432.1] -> 2.28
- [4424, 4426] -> 2.48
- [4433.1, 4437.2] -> 2.39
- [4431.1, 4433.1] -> 1.97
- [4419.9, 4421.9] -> 2.44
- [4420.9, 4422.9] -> 2.34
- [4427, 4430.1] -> 2.35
